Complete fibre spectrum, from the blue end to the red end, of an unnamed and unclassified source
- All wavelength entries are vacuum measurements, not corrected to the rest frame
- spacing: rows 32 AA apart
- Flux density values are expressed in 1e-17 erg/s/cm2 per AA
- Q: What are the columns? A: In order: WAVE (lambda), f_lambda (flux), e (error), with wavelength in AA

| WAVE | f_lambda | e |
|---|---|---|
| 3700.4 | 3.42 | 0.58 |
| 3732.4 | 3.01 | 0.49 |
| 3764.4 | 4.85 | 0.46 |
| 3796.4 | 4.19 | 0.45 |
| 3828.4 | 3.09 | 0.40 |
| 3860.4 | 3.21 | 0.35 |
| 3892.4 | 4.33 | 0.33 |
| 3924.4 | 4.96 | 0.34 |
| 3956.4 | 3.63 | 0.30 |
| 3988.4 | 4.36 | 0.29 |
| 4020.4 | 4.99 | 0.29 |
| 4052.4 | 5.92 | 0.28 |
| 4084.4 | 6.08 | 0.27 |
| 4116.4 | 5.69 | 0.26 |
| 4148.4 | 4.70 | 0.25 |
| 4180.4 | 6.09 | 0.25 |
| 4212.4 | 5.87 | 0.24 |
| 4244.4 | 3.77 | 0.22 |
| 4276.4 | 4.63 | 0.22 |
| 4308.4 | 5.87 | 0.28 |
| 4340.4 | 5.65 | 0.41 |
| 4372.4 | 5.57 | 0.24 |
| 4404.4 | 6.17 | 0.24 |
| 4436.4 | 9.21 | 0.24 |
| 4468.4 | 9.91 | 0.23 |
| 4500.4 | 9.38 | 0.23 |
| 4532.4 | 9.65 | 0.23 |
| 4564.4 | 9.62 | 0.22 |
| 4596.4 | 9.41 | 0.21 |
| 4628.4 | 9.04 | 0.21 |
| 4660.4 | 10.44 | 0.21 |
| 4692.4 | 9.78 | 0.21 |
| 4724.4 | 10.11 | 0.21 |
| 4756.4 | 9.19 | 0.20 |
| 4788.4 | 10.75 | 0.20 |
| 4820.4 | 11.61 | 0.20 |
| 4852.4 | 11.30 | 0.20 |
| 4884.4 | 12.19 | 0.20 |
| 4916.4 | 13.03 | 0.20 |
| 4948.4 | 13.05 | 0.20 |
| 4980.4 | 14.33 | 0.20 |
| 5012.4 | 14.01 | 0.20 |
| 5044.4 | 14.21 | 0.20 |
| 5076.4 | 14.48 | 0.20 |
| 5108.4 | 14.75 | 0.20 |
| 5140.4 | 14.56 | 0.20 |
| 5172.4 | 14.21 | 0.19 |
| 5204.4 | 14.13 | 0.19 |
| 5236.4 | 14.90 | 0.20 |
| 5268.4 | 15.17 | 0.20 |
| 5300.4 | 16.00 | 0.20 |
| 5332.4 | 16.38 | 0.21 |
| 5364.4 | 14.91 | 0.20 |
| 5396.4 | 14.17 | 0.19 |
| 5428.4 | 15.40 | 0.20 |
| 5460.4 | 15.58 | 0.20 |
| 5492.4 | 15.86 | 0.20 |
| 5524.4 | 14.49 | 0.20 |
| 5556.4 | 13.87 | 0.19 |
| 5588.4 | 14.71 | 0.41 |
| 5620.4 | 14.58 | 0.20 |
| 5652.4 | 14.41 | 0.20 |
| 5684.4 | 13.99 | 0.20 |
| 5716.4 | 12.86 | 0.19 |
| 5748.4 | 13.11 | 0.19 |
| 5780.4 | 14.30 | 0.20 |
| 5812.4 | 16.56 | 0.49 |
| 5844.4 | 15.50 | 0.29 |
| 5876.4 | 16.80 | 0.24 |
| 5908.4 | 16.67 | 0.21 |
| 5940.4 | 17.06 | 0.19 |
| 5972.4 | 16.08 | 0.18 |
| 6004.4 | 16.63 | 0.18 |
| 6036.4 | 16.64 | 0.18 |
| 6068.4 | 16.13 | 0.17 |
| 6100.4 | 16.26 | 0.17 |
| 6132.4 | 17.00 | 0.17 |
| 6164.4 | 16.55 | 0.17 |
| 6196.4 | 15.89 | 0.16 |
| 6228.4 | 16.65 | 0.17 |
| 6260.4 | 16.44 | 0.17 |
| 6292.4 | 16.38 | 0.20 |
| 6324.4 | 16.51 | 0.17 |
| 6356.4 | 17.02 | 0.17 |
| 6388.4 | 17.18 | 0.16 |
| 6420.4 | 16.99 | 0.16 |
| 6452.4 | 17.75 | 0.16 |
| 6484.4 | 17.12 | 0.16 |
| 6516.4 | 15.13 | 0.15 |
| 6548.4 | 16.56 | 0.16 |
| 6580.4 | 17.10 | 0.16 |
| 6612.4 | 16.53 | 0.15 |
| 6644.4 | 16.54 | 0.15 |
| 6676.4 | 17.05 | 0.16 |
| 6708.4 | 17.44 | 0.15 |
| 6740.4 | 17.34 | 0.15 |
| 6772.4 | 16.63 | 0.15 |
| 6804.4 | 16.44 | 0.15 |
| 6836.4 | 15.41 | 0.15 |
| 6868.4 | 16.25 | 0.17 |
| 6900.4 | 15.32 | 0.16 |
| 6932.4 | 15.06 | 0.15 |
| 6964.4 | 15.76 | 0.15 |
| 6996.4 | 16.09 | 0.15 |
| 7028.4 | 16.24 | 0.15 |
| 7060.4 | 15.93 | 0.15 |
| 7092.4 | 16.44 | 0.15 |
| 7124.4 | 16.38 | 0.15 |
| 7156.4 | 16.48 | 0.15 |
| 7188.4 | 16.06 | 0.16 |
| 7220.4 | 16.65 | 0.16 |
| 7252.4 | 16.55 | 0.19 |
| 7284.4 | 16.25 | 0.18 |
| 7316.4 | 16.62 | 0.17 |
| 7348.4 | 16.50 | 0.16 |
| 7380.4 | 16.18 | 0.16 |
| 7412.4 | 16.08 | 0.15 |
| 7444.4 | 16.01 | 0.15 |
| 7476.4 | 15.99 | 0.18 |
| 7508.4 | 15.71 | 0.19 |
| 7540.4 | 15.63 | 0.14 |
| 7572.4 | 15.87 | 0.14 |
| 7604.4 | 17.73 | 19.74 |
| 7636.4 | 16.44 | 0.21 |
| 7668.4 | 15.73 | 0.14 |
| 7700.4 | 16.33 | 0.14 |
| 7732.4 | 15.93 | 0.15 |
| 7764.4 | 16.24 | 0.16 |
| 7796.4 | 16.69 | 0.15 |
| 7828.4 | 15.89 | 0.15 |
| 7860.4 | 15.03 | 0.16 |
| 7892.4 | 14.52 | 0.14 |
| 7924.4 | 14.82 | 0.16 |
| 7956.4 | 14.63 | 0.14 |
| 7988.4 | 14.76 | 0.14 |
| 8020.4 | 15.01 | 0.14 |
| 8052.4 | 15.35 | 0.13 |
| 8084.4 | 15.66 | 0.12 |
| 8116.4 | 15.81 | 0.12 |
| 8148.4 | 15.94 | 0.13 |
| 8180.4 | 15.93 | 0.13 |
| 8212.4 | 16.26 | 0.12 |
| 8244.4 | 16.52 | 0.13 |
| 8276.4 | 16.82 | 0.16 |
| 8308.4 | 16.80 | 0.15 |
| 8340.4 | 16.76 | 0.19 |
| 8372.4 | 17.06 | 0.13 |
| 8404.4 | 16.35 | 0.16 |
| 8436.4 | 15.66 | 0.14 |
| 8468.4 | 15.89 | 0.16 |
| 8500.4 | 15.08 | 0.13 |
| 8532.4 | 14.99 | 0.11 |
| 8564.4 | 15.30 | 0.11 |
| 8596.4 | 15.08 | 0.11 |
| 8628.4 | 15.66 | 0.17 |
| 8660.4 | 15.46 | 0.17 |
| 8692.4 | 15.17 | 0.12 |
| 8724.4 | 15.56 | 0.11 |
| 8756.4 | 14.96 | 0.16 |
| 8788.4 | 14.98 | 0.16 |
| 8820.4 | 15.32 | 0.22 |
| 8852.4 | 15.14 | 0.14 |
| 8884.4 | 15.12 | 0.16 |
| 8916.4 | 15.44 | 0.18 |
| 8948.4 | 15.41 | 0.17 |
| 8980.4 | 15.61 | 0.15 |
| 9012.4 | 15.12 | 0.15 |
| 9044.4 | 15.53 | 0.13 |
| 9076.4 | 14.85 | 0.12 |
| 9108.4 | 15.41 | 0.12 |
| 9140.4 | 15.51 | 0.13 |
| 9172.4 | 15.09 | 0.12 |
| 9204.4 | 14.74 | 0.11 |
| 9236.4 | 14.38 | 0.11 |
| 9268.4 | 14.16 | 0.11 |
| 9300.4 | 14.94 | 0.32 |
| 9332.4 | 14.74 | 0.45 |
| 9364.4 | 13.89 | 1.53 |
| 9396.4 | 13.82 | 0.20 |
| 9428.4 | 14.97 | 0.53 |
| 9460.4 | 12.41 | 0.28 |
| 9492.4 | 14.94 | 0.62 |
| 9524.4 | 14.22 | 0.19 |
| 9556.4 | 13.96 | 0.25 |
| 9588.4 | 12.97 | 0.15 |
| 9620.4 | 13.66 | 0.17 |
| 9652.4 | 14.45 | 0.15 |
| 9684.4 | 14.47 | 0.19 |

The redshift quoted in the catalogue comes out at 0.108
